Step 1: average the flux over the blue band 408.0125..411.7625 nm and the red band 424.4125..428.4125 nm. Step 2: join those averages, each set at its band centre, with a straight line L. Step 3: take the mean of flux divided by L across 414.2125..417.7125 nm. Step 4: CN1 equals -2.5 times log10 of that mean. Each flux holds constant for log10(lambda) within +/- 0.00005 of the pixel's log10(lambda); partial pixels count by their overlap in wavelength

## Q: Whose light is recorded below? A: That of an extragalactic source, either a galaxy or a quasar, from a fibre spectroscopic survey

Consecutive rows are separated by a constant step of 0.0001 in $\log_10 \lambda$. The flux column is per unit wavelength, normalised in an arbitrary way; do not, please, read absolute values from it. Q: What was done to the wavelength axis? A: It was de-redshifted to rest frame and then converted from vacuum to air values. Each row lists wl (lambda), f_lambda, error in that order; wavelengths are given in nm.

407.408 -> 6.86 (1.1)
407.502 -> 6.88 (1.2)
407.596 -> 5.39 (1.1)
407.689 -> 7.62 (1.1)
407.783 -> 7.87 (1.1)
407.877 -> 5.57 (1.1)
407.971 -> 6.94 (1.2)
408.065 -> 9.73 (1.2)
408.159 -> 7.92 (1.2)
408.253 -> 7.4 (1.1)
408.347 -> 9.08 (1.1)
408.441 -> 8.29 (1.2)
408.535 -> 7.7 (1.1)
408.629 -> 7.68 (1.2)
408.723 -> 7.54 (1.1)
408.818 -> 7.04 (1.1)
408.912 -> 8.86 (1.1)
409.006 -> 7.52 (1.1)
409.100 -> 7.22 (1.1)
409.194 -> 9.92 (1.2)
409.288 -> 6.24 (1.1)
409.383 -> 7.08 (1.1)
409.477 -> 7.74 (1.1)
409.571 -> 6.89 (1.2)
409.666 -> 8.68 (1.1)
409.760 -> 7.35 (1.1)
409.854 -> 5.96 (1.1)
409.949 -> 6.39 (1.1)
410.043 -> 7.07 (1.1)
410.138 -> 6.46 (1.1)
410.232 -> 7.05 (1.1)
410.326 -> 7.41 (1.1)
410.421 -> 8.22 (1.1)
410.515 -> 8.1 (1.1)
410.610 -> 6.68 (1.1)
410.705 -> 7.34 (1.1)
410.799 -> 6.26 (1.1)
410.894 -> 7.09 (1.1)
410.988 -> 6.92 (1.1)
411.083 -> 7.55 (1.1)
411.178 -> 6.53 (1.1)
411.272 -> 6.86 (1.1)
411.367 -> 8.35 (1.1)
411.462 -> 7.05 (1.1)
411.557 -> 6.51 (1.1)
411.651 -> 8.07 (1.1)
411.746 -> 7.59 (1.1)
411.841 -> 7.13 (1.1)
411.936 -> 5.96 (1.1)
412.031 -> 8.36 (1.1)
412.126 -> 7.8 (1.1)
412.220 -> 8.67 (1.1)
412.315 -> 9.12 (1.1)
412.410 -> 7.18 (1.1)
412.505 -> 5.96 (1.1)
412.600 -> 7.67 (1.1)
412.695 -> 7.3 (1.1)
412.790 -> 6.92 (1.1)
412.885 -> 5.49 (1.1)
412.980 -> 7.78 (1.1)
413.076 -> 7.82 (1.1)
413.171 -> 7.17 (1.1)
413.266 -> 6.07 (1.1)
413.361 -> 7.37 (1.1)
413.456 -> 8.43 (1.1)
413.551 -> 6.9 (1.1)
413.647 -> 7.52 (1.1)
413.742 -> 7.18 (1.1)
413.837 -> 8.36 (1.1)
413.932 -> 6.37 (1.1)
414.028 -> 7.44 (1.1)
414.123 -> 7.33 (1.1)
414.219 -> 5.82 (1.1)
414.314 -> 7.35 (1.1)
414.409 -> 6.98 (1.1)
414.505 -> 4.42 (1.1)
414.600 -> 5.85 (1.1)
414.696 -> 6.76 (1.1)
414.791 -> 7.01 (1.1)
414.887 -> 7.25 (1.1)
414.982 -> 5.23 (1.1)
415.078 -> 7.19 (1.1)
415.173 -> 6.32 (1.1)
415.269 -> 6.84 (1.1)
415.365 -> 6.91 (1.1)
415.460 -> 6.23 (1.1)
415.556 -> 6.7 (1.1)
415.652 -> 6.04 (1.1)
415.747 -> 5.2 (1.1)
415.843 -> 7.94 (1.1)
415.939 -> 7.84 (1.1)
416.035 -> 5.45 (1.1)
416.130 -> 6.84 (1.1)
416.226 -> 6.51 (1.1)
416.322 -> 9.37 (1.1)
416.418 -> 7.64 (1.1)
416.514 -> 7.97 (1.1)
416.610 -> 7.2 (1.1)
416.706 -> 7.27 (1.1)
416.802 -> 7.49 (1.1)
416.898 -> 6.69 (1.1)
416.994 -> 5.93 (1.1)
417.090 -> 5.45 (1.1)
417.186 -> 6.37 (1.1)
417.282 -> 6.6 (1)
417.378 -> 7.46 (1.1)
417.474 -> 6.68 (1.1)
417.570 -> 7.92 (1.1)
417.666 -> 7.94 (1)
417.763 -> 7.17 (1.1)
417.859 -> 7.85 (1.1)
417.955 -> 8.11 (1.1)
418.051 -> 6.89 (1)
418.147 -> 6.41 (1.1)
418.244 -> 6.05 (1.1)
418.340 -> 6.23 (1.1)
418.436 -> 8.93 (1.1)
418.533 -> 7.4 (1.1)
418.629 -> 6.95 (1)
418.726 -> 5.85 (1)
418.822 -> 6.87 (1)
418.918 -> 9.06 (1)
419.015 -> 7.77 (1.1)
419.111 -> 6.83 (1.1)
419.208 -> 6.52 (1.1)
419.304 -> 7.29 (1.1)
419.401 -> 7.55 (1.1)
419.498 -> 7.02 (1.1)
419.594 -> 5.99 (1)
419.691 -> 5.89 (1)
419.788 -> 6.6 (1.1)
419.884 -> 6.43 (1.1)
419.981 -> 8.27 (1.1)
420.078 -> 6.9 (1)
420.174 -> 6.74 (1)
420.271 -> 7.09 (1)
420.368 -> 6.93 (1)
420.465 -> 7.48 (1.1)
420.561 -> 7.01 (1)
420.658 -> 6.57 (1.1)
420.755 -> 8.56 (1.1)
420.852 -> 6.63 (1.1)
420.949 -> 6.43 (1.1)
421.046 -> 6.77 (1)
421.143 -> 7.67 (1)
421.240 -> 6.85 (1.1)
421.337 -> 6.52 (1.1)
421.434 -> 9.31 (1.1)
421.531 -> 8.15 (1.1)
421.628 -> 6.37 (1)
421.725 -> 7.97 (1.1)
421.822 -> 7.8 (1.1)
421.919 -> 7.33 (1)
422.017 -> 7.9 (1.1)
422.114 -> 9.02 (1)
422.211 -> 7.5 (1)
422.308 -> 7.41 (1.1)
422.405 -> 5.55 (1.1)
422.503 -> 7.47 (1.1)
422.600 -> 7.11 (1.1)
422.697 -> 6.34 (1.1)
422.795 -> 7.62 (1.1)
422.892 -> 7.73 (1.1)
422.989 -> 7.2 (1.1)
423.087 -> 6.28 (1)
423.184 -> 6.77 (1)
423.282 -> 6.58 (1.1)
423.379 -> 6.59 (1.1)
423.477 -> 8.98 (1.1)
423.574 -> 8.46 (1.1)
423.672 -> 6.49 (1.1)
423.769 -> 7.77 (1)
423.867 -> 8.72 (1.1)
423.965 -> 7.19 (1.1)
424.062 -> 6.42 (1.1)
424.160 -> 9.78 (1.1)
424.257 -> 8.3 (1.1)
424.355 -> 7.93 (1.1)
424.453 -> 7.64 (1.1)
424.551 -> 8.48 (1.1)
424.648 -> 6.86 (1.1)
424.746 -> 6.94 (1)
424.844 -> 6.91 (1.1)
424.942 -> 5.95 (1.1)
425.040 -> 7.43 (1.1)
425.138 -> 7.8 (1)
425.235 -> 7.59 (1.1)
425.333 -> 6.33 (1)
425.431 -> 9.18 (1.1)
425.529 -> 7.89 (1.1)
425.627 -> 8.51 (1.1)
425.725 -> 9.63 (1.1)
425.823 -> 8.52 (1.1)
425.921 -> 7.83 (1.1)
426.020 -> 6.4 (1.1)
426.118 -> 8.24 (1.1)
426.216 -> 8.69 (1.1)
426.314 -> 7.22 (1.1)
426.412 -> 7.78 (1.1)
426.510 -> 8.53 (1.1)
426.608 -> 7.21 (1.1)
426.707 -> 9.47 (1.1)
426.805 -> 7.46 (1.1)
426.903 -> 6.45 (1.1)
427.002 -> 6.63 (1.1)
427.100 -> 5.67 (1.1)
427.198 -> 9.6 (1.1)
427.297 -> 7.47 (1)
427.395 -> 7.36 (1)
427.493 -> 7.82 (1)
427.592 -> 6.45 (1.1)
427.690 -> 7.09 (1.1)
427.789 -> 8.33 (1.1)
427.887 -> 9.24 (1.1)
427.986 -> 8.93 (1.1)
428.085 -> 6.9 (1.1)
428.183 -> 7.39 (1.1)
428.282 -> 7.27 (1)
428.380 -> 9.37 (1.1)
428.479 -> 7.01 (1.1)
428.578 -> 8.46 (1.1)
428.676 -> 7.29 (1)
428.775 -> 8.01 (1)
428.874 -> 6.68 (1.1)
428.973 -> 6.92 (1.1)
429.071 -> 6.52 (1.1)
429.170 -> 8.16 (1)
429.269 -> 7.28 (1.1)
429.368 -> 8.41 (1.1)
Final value 0.12 mag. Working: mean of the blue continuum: 7.48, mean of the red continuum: 7.71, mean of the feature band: 6.79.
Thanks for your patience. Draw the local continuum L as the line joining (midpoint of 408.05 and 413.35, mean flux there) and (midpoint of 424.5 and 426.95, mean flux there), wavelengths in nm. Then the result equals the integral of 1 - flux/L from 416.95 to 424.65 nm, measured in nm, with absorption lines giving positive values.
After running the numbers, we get 0.39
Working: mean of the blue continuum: 7.41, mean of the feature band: 7.25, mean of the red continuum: 7.73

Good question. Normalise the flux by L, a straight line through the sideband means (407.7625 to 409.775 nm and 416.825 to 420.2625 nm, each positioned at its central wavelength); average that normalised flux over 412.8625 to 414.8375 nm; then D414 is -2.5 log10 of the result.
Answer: 0.06 mag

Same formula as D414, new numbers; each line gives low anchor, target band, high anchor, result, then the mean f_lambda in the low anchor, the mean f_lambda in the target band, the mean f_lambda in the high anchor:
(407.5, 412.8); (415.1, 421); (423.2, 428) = 0.08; 7.41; 7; 7.71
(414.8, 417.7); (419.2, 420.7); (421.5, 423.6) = 0.04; 6.88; 6.91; 7.35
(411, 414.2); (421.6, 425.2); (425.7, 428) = 0.04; 7.31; 7.43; 7.8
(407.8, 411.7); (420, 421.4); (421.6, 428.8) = 0.07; 7.42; 7.06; 7.62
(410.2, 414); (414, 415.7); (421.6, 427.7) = 0.13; 7.3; 6.53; 7.56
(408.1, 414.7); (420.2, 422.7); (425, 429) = 0.04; 7.29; 7.31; 7.76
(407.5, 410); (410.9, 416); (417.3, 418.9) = 0.05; 7.51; 7.03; 7.2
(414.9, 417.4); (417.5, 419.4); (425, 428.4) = -0.04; 6.8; 7.27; 7.81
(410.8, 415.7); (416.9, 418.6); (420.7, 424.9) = 0.03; 7.03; 7.02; 7.44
